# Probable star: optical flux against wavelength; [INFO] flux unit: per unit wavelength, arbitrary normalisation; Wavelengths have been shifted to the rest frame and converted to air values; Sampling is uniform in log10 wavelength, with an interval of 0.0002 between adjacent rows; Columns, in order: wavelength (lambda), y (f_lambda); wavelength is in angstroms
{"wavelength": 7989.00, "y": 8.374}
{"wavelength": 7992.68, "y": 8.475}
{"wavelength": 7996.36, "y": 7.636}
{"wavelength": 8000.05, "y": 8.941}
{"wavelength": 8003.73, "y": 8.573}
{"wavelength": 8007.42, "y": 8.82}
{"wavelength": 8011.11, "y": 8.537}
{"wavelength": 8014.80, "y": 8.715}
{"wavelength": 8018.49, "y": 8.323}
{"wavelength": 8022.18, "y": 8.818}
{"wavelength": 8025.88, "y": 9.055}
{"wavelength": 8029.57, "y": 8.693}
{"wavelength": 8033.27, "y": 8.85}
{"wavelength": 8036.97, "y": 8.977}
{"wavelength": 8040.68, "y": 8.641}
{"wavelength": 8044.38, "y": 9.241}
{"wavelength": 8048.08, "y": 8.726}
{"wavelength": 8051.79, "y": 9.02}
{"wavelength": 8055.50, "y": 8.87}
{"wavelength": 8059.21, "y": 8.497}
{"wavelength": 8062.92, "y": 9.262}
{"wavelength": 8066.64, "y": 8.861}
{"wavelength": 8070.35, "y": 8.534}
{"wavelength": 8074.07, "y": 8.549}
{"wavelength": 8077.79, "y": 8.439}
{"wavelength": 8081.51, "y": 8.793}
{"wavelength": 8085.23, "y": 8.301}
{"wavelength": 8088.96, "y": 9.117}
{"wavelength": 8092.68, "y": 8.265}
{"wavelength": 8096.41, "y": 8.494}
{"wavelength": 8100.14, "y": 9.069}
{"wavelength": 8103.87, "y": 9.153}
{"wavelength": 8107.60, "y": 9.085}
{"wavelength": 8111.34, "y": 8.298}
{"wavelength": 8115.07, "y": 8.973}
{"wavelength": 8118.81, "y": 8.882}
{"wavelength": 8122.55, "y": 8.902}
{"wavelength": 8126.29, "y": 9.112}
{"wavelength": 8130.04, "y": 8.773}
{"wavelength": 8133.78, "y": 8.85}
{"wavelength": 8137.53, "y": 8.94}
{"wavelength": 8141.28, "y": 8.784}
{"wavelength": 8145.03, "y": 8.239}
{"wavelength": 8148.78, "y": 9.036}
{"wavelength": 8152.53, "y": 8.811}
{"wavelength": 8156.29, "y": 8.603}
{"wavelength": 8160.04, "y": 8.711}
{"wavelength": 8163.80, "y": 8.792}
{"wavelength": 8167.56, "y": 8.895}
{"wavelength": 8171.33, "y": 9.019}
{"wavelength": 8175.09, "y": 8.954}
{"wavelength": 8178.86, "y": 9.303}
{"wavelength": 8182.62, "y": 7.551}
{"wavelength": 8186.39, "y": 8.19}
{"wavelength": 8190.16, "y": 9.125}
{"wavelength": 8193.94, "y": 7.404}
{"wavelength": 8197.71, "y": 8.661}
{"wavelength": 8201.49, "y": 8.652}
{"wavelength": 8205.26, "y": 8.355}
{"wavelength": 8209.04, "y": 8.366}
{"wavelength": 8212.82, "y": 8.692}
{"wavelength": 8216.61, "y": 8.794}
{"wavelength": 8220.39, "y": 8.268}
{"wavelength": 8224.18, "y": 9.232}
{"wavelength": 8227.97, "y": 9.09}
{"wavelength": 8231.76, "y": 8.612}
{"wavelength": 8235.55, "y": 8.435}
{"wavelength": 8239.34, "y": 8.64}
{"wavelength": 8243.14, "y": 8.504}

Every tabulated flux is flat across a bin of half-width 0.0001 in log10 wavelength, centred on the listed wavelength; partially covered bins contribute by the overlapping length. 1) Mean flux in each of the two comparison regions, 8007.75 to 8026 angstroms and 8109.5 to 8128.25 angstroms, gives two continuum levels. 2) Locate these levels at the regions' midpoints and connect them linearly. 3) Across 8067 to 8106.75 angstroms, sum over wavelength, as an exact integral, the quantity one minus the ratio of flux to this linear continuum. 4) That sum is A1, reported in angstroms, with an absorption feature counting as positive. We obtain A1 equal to 0.4 angstroms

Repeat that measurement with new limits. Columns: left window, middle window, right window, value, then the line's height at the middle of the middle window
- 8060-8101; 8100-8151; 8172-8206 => -1.5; 8.6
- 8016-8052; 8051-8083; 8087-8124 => 0.3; 8.82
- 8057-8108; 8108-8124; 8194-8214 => -0.3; 8.65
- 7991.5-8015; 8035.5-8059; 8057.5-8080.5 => -0.7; 8.64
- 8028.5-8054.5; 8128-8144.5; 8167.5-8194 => -0.2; 8.7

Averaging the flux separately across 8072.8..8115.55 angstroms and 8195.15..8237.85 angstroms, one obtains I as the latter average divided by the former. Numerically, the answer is 0.99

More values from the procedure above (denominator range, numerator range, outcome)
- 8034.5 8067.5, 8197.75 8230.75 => 0.98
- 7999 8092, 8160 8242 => 0.98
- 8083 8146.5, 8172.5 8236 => 0.98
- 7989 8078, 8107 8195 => 1.00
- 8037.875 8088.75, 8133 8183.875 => 1.00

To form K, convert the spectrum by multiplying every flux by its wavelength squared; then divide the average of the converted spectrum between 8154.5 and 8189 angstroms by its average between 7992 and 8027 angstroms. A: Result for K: 1.05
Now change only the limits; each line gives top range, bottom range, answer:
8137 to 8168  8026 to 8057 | 1.01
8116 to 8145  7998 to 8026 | 1.05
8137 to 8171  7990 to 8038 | 1.05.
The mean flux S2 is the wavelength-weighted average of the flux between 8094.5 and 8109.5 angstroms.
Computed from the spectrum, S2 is 8.94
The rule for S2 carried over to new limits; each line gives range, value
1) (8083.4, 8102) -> 8.65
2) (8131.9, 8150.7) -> 8.77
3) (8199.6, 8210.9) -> 8.46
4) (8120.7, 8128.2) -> 9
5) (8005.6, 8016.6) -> 8.69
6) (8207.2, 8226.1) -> 8.67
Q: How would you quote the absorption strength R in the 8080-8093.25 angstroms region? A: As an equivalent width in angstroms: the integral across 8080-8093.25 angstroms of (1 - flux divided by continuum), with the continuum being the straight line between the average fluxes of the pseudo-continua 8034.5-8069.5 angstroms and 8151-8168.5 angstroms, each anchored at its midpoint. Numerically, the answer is 0.3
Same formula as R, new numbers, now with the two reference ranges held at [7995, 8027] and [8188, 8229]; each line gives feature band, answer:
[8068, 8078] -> 0.1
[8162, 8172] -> -0.3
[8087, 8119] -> -0.8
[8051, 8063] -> -0.3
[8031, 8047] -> -0.6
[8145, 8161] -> -0.3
